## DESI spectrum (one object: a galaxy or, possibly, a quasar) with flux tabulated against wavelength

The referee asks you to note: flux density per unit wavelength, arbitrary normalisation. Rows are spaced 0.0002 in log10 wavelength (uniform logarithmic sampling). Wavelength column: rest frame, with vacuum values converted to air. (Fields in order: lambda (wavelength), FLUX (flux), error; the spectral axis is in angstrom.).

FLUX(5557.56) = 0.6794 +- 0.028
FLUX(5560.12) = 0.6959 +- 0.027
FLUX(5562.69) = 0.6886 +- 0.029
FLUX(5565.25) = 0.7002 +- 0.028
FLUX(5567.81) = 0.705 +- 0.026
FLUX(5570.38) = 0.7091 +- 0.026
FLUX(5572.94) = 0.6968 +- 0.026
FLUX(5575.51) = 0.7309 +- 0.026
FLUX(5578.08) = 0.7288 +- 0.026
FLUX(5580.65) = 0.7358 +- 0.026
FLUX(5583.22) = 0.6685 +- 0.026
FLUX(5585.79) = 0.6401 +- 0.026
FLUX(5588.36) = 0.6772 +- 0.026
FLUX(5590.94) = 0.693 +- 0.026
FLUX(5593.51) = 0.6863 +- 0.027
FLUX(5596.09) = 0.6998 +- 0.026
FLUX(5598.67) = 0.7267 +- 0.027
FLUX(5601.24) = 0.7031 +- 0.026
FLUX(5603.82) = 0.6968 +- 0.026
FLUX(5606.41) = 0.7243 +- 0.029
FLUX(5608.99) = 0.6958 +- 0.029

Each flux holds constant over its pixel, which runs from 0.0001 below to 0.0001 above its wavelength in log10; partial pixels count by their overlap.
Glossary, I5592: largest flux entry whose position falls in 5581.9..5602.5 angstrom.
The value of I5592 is 0.7267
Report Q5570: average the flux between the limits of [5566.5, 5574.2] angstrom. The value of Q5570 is 0.704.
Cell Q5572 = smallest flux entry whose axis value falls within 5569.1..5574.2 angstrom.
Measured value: 0.6968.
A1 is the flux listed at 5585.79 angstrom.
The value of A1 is 0.6401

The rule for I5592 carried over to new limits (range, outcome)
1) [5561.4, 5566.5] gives 0.7002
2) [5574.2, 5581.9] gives 0.7358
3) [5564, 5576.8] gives 0.7309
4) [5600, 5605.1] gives 0.7031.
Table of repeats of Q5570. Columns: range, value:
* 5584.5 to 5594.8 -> 0.674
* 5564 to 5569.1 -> 0.702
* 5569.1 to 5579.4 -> 0.717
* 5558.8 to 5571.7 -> 0.7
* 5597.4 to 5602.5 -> 0.716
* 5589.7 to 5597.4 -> 0.693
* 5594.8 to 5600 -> 0.714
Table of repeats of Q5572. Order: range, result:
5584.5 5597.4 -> 0.6401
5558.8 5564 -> 0.6886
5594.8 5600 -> 0.6998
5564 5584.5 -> 0.6685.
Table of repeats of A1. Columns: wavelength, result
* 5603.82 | 0.6968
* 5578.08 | 0.7288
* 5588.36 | 0.6772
